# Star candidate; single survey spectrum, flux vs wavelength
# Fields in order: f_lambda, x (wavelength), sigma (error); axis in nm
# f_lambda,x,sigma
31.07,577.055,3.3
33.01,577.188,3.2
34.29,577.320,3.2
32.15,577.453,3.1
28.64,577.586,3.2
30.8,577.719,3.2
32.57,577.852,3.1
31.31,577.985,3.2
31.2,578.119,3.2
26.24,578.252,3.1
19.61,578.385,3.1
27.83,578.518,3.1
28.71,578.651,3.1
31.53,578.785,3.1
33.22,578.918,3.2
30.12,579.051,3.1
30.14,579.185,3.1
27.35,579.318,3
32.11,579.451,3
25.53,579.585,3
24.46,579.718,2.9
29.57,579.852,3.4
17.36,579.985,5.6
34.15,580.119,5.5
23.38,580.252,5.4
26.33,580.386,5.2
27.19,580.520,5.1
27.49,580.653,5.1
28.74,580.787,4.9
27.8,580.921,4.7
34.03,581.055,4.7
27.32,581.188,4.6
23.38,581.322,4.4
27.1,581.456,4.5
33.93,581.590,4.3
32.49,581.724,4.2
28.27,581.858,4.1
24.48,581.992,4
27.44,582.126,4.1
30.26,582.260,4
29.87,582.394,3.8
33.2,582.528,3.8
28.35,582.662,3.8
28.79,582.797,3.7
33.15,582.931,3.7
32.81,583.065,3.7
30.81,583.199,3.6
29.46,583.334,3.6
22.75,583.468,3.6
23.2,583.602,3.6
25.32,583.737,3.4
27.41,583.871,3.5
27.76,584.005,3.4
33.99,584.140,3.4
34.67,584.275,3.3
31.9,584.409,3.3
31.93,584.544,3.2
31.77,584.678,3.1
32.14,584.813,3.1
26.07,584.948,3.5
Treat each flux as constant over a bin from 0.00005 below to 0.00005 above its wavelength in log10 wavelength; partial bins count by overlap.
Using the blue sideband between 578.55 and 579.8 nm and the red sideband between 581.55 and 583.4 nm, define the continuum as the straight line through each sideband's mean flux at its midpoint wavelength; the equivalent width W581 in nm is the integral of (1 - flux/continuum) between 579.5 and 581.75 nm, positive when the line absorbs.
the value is 0.154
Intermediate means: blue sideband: 29.2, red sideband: 30.2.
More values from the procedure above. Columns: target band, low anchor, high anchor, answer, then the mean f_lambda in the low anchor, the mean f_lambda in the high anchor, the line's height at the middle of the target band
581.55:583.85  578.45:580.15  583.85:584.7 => 0.12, 28.5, 31.5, 30.6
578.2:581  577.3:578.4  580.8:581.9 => 0.19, 29.9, 29.3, 29.6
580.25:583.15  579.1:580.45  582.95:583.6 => -0.11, 27.1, 28.7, 28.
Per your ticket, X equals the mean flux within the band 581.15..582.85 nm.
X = 28.8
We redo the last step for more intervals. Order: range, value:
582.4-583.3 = 31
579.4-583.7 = 28.2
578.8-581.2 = 28.2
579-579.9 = 28.4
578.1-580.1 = 27.7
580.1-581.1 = 28.3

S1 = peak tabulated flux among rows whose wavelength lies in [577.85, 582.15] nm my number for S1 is 34.15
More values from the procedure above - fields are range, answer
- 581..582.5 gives 34.03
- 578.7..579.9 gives 33.22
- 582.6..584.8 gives 34.67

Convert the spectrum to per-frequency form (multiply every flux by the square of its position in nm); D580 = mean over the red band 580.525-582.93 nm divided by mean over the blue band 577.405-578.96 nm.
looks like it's 1.0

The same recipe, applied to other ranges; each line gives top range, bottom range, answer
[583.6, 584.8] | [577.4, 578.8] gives 1.06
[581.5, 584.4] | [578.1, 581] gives 1.08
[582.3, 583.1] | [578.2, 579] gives 1.12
